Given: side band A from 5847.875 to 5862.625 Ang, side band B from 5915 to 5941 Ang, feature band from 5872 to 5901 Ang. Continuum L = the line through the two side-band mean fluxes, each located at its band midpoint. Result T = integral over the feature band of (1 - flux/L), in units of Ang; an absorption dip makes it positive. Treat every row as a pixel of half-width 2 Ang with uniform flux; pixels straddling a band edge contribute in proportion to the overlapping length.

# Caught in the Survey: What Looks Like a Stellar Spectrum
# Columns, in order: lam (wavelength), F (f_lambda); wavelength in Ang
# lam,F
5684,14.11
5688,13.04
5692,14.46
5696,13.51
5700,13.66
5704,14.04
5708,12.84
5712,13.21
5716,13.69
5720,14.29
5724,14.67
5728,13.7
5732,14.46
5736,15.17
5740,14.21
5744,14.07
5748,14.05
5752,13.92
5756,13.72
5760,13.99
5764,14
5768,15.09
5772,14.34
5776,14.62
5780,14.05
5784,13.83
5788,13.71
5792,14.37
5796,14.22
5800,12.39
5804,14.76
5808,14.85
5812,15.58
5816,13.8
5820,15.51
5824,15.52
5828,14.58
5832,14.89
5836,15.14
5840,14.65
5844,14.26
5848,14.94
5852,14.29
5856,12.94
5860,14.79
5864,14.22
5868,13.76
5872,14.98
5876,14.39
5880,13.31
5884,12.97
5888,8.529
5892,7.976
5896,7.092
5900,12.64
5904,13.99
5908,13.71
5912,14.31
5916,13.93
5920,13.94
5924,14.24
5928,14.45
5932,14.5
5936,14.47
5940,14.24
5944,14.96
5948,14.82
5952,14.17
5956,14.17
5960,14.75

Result 6.1 Ang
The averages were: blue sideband 14.2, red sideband 14.3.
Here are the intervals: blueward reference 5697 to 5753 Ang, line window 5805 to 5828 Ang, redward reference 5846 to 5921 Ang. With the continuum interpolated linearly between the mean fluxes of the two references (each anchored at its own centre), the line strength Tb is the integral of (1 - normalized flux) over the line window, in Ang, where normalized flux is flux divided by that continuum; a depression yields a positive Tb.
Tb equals -2.7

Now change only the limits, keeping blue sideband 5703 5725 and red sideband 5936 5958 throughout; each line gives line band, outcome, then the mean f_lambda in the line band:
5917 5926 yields 0.2 Ang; 14.1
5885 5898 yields 5.5 Ang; 8.26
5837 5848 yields -0.4 Ang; 14.6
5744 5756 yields -0.1 Ang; 14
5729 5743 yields -0.7 Ang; 14.5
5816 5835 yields -1.2 Ang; 15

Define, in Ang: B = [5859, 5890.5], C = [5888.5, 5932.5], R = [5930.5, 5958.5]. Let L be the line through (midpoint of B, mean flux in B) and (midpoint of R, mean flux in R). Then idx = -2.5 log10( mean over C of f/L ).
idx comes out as 0.11 mag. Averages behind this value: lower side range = 13.2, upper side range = 14.5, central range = 12.6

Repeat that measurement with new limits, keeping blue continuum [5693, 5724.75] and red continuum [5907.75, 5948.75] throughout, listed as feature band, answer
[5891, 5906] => 0.32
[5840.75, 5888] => 0.02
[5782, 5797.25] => -0.01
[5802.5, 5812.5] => -0.07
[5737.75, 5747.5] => -0.03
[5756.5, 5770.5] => -0.03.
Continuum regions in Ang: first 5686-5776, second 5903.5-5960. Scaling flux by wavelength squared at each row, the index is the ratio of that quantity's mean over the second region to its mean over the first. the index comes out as 1.1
